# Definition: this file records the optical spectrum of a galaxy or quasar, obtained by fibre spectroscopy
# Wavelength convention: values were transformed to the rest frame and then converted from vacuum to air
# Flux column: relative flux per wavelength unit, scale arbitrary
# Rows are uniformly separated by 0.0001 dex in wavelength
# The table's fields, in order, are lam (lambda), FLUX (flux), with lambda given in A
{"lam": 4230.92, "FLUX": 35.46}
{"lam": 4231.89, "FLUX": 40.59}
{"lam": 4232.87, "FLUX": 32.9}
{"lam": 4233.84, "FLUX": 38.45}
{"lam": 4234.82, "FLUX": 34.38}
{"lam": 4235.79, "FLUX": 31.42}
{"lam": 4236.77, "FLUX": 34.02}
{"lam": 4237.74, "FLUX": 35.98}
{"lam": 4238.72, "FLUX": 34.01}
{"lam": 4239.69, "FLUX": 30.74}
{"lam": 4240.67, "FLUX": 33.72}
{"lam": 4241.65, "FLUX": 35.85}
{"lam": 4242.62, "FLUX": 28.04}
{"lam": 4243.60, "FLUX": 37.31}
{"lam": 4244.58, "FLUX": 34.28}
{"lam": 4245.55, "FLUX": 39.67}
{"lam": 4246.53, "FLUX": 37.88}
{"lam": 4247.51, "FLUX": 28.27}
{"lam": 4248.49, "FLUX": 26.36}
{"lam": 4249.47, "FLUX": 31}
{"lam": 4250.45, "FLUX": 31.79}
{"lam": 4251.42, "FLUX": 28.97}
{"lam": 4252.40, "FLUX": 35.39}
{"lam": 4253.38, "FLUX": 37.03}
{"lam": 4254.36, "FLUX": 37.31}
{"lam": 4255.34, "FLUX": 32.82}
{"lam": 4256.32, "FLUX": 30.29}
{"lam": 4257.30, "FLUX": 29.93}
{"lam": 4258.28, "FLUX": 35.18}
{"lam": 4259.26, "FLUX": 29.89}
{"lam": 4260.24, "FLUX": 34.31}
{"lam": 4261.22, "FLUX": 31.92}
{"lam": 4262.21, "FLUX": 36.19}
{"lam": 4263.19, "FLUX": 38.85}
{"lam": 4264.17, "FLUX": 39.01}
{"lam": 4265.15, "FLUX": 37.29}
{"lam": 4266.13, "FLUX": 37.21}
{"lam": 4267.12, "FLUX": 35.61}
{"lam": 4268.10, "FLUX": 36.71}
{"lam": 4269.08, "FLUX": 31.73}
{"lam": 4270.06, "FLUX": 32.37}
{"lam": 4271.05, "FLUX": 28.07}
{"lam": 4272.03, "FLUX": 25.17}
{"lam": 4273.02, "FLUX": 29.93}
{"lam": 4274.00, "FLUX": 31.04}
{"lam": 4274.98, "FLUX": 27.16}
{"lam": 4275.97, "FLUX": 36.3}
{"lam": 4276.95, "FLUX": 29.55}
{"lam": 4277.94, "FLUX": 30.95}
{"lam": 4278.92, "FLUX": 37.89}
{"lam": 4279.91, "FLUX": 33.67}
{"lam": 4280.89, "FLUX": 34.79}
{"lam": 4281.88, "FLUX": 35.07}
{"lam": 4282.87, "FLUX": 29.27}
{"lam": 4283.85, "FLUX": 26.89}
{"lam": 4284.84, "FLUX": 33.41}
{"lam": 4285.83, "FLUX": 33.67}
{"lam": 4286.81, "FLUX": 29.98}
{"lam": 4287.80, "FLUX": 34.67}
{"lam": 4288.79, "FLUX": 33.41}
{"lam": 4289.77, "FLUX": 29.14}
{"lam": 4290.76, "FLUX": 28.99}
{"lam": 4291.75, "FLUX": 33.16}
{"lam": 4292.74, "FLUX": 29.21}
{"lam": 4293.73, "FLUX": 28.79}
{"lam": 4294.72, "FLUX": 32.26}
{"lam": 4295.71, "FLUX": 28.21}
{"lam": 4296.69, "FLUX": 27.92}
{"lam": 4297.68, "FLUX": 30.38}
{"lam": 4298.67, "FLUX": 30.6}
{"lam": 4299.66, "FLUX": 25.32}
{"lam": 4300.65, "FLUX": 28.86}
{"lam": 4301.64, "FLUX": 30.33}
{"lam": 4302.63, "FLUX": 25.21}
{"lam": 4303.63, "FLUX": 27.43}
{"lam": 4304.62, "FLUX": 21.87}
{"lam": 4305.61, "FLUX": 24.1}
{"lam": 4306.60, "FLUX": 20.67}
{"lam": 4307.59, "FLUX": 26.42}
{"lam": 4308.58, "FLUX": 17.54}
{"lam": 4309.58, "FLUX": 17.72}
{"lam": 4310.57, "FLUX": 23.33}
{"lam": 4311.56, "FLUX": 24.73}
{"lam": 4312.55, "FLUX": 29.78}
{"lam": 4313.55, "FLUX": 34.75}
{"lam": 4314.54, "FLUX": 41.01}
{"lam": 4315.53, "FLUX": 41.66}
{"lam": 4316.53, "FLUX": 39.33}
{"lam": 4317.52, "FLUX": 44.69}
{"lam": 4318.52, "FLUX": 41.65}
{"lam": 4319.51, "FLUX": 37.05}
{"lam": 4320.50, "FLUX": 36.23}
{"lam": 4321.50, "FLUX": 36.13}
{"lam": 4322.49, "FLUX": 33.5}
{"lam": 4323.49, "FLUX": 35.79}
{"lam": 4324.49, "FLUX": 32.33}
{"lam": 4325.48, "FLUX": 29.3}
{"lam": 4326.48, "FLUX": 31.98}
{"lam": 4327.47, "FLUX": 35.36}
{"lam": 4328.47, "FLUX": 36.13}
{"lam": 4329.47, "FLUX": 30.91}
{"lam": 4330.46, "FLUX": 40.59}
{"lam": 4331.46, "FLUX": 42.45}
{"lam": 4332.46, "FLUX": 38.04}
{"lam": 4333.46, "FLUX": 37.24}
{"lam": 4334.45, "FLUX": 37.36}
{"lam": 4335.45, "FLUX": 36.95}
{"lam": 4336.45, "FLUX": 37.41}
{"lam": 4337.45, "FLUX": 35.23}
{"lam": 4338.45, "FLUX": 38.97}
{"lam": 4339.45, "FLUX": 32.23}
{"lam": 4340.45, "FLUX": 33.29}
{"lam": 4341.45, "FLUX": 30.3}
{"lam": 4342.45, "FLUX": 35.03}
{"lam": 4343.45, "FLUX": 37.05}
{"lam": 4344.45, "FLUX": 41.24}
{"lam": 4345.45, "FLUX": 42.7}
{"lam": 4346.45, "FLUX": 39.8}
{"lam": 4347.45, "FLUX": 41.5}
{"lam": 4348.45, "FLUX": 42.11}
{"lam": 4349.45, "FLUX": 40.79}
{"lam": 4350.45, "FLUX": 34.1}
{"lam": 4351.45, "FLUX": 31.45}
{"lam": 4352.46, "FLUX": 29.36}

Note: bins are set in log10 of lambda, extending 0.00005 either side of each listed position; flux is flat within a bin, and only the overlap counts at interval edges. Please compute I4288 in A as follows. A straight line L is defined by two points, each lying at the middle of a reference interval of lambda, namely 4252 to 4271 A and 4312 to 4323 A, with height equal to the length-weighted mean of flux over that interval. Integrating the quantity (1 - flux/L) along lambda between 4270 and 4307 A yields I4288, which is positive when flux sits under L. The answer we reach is 6.3 A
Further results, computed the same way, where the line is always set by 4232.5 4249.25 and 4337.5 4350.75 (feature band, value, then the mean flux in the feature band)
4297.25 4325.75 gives 4.52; 30.6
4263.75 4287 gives 1.57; 32.6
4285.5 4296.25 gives 1.39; 31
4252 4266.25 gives -0.16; 34.8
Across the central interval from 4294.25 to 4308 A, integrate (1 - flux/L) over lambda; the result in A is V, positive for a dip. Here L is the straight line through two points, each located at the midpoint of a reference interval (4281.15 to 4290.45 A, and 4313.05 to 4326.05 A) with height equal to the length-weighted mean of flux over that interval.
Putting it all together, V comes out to 2.8 A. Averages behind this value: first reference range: 31.7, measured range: 27.1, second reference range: 37.2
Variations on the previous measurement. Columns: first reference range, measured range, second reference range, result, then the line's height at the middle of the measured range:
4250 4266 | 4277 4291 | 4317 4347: 1.1 A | 35.1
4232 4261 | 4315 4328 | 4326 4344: -0.4 A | 35.6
